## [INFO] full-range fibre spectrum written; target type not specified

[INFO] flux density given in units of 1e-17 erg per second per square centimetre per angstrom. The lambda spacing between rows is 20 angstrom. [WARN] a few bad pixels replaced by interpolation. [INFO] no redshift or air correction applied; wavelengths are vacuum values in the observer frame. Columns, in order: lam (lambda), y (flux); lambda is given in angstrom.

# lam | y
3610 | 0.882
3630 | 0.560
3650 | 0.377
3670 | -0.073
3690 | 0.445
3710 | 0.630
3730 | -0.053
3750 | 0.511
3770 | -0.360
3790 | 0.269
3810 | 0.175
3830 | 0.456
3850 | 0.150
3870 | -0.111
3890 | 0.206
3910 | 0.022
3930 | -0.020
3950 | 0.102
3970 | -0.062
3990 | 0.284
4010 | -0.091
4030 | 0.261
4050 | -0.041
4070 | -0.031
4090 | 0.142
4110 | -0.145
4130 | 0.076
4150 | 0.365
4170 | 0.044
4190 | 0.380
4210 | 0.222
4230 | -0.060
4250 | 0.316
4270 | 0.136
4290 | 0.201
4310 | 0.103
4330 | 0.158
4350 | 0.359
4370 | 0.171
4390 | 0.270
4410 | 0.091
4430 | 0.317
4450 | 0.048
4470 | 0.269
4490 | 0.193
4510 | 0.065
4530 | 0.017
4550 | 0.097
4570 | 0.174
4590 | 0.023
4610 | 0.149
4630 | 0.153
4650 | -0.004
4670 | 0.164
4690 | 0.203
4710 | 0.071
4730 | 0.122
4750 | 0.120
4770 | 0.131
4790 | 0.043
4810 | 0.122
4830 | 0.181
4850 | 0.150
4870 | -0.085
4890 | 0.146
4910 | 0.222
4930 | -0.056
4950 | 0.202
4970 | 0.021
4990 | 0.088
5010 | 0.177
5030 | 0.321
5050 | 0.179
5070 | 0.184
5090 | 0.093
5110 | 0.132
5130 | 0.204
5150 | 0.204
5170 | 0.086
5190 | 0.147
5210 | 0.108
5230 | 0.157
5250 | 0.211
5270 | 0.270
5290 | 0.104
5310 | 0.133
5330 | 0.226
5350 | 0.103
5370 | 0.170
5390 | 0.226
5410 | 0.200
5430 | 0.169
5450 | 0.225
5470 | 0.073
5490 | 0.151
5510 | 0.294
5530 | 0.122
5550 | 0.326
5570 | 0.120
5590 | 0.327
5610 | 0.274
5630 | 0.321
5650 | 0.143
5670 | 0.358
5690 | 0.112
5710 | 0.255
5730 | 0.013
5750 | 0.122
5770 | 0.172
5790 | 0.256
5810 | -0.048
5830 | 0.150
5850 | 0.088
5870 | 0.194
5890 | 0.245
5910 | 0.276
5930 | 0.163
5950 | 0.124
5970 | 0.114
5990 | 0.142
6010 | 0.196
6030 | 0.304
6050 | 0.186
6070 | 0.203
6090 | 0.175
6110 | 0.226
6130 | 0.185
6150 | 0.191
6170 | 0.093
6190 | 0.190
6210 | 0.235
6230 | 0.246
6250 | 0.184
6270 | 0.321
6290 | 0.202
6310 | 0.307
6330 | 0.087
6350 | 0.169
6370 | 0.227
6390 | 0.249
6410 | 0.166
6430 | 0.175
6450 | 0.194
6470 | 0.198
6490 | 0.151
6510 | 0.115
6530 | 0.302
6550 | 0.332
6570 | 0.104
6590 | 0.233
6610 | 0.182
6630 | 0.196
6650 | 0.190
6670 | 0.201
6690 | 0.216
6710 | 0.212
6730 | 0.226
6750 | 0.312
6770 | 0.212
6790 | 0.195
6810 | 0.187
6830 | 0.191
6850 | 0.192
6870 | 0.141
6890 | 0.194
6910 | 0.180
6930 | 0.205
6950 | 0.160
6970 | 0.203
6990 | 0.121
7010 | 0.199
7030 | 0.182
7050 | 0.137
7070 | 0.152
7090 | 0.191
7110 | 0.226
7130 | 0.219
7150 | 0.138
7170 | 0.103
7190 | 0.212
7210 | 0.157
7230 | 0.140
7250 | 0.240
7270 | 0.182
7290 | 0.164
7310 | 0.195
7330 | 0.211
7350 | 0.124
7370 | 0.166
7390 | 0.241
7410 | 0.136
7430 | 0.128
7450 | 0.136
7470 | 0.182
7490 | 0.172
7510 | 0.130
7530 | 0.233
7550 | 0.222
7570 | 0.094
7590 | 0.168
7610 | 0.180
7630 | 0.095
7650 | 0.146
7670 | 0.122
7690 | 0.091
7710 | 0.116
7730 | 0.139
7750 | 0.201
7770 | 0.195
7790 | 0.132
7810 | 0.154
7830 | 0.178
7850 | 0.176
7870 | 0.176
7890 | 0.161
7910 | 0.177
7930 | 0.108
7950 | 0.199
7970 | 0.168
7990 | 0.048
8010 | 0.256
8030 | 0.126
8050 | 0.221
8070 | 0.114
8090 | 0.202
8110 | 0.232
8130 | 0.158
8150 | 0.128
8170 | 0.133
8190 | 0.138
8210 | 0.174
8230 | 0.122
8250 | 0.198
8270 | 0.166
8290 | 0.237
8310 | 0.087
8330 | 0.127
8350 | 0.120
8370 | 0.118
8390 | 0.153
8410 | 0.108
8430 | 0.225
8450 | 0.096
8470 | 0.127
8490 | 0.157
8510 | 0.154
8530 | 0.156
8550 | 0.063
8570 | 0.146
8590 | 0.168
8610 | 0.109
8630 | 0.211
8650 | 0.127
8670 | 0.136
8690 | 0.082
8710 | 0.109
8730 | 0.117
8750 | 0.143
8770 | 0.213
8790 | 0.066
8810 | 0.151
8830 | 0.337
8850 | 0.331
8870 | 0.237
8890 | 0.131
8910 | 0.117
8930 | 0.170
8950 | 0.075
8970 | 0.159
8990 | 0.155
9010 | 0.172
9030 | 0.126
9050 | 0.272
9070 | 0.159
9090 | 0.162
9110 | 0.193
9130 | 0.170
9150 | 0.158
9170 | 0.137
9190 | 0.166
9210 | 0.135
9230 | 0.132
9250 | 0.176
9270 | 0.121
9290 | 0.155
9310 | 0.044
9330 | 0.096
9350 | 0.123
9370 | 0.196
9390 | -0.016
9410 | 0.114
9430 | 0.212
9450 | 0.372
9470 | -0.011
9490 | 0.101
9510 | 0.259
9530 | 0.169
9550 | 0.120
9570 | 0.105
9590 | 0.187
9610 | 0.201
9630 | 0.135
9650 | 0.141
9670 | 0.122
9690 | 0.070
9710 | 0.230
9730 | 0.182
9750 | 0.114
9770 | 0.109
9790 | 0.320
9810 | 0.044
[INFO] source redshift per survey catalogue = 0.35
